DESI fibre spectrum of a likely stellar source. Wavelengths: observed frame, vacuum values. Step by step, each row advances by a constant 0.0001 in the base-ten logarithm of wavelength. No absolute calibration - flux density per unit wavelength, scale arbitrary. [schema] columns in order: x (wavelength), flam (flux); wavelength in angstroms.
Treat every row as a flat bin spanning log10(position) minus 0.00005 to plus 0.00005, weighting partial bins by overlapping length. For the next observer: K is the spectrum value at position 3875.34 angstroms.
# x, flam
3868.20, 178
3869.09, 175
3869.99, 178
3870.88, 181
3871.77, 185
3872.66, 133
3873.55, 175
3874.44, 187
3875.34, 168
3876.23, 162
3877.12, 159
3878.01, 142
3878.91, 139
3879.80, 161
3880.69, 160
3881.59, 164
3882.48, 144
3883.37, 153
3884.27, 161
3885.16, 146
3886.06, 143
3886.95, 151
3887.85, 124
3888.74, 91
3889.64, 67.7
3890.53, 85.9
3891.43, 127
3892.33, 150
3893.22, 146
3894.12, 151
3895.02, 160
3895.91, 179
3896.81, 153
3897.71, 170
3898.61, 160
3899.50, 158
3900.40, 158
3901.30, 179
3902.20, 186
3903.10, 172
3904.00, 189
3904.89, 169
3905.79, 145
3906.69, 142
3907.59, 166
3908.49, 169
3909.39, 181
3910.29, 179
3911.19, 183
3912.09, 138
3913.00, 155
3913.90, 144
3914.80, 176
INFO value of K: 168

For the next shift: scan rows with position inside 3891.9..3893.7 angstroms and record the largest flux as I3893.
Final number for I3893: 150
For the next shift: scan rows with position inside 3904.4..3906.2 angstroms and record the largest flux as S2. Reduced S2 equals 169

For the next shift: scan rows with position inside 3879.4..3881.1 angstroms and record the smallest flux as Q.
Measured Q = 160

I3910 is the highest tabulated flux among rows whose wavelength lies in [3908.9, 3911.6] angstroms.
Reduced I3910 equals 183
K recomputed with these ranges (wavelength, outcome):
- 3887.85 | 124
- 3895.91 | 179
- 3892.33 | 150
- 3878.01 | 142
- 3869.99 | 178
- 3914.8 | 176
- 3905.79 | 145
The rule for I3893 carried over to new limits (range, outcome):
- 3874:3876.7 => 187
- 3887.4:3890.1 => 124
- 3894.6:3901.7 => 179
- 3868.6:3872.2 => 185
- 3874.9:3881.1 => 168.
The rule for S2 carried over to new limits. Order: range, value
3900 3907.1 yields 189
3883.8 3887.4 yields 161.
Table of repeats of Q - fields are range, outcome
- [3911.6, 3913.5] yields 138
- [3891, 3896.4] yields 127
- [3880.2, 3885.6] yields 144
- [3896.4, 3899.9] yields 153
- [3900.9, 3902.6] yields 179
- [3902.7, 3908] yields 142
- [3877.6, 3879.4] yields 139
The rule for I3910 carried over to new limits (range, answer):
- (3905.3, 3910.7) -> 181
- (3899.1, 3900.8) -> 158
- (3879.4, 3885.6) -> 164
